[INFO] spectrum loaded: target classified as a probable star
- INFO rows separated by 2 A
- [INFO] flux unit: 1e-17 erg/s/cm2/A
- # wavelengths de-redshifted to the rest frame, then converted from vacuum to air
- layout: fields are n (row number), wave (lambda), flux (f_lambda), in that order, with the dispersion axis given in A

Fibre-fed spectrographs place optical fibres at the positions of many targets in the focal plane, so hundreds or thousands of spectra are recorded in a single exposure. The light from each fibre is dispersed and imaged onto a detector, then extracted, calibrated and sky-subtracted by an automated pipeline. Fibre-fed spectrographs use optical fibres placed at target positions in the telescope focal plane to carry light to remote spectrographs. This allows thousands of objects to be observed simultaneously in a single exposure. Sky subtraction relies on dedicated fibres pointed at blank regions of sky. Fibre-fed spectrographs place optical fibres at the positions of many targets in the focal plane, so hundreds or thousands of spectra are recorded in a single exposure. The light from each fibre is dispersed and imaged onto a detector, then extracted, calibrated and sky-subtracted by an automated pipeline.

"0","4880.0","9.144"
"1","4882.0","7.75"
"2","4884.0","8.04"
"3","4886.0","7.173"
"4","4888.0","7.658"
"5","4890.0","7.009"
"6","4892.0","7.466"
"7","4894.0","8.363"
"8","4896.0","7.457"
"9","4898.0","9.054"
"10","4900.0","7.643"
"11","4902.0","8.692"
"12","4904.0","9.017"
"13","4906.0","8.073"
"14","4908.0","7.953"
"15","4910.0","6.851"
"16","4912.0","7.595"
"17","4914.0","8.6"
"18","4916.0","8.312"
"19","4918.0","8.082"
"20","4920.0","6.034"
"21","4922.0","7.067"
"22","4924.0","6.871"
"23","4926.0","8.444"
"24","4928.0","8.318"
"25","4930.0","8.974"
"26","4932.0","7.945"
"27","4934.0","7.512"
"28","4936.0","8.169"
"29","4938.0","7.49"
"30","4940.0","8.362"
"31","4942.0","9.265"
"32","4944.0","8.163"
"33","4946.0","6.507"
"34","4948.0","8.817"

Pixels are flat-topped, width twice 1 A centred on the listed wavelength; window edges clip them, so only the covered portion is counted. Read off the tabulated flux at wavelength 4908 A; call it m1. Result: 7.953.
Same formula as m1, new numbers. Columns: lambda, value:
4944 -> 8.163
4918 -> 8.082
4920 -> 6.034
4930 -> 8.974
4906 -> 8.073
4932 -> 7.945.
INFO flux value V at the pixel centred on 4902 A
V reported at 8.692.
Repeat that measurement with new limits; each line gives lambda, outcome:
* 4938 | 7.49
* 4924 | 6.871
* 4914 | 8.6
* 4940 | 8.362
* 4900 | 7.643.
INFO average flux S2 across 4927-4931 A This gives 8.65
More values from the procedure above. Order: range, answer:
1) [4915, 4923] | 7.37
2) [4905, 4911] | 7.63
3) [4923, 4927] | 7.66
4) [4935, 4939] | 7.83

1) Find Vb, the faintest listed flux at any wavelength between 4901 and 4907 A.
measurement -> 8.073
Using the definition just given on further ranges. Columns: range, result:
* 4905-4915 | 6.851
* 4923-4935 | 6.871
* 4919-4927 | 6.034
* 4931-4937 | 7.512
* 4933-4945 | 7.49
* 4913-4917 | 8.312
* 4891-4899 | 7.457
